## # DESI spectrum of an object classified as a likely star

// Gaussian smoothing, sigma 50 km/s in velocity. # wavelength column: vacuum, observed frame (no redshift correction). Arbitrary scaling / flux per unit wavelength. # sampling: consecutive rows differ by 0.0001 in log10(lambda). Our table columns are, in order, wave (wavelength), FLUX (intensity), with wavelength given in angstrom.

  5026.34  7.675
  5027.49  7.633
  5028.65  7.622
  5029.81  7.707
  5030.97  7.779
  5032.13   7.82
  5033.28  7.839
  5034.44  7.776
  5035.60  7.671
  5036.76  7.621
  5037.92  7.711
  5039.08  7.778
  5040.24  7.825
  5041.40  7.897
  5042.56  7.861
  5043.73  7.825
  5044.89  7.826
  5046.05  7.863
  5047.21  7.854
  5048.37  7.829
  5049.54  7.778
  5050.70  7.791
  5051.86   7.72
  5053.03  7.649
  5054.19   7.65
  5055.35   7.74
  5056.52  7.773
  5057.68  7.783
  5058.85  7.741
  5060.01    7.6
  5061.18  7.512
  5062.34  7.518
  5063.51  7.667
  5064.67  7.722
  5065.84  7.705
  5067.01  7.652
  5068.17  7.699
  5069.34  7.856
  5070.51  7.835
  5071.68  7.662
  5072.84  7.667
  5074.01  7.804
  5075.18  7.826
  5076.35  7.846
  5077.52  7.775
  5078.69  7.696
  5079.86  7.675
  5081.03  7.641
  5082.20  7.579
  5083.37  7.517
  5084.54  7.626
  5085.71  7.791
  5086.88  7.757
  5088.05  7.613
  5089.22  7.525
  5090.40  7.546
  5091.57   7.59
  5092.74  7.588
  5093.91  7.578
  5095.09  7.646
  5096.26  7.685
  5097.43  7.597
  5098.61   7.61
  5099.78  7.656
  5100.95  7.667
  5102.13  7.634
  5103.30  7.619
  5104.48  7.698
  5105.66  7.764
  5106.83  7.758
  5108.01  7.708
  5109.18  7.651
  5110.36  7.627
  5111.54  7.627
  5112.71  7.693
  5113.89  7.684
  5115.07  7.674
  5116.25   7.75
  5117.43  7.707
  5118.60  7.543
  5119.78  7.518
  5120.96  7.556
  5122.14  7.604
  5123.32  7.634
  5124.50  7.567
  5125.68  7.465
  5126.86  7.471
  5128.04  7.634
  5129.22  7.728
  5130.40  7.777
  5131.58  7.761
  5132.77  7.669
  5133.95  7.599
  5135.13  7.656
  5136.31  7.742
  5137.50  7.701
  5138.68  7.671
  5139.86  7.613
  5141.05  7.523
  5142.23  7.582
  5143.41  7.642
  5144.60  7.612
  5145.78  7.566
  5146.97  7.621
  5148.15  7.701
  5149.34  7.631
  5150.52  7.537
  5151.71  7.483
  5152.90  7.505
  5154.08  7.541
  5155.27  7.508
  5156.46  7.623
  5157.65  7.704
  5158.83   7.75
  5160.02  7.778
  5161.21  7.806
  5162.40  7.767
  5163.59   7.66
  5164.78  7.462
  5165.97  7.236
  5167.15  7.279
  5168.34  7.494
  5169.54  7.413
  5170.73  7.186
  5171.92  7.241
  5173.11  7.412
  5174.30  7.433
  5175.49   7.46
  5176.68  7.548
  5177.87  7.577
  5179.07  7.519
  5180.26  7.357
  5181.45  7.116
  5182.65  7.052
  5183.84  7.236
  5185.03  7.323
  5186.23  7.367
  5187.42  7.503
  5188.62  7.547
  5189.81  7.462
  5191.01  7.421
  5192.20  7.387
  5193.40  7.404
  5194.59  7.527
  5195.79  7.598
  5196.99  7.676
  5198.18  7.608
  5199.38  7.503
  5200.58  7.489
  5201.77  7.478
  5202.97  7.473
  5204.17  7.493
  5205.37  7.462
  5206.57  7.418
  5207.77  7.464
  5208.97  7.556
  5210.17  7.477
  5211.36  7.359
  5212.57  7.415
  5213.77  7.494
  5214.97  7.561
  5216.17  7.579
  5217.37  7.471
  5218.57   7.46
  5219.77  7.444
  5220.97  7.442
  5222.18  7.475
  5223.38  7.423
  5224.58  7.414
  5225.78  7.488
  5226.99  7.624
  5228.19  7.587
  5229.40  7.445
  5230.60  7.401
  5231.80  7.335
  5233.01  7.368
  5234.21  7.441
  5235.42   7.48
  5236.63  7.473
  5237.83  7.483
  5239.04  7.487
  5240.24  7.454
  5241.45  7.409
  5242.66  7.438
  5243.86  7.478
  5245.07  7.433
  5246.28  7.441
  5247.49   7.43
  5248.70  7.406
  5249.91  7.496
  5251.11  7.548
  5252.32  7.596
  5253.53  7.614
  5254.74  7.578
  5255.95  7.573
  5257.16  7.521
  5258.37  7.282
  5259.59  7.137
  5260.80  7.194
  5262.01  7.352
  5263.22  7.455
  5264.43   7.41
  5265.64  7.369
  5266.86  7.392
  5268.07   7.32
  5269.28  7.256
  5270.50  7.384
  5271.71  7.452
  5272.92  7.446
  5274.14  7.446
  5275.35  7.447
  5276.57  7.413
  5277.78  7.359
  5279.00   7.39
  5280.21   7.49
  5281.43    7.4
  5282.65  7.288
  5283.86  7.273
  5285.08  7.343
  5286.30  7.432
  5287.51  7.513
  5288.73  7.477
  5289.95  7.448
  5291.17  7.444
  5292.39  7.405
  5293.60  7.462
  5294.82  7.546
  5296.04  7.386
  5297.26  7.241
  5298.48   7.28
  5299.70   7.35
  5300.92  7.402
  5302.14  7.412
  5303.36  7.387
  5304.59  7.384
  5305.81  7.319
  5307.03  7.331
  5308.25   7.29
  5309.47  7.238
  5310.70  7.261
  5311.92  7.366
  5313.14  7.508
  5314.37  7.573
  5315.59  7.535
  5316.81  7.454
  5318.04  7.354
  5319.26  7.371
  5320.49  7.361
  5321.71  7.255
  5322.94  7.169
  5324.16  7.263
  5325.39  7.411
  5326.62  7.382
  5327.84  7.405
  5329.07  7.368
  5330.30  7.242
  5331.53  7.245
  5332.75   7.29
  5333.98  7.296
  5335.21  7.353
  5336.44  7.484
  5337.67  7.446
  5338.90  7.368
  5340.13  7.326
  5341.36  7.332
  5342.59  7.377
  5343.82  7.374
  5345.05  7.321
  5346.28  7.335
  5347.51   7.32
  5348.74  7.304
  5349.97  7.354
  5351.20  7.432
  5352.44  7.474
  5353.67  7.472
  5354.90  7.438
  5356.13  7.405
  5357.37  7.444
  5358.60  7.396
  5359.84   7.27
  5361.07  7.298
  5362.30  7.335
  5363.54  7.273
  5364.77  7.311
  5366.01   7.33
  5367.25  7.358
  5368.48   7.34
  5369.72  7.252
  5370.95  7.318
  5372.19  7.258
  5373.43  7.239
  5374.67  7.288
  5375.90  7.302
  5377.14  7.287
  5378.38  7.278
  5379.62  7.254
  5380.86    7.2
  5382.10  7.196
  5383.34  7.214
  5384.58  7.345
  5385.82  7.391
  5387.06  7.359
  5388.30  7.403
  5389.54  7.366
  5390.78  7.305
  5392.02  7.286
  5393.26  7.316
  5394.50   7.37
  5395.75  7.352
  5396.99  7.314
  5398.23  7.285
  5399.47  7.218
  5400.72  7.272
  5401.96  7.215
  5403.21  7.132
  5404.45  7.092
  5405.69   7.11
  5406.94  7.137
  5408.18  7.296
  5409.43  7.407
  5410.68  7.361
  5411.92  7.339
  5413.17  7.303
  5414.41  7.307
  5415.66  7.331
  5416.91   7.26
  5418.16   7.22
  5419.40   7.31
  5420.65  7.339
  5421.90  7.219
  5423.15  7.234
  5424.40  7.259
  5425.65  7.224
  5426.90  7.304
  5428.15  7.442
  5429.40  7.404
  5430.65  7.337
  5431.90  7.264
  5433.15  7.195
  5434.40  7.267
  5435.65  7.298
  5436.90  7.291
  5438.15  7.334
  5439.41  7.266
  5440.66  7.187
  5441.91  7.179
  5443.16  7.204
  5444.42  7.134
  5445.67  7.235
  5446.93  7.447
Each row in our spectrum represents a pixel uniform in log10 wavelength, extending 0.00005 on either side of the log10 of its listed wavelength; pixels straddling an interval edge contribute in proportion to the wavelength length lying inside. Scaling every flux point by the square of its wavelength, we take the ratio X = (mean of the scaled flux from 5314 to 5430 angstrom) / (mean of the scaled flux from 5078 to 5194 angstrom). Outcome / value 1.1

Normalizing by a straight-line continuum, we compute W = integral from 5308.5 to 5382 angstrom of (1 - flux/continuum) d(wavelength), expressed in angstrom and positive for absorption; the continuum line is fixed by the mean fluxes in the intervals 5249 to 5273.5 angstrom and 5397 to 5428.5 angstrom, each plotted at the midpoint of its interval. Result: -0.1 angstrom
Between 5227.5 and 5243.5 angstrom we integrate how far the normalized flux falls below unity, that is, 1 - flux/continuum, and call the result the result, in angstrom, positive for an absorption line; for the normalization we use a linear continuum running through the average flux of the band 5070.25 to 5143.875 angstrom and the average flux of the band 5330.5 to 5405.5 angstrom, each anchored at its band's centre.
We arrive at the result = 0.1 angstrom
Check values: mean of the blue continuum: 7.65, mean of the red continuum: 7.32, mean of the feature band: 7.45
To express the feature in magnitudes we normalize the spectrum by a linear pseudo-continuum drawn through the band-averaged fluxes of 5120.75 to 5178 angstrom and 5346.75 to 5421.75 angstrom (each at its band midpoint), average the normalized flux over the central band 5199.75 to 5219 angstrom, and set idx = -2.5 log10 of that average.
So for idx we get 0.00 mag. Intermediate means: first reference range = 7.57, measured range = 7.48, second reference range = 7.31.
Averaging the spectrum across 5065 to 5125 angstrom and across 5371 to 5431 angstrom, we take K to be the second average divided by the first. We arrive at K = 0.95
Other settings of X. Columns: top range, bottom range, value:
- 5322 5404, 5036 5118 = 1.06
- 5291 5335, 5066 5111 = 1.05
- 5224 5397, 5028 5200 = 1.04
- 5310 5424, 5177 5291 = 1.03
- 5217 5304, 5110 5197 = 1.03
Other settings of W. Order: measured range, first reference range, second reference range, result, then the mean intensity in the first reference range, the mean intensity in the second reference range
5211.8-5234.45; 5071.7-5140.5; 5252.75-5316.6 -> 0.06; 7.66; 7.4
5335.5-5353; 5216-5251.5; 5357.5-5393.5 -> -0.08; 7.46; 7.3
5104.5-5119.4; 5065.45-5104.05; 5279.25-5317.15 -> -0.09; 7.67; 7.4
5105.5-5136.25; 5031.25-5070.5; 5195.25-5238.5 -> -0.05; 7.75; 7.48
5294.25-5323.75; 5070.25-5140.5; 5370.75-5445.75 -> 0.14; 7.66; 7.28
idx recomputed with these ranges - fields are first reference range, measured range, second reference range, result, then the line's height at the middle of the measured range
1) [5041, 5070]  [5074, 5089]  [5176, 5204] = 0.00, 7.68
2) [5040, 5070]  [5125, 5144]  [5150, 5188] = -0.01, 7.55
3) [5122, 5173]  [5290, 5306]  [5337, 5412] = 0.00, 7.4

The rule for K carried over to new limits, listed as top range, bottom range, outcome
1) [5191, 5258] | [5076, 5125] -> 0.98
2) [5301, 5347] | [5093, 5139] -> 0.96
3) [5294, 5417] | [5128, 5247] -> 0.98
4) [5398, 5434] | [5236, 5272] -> 0.98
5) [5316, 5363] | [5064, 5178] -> 0.97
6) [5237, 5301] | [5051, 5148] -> 0.97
